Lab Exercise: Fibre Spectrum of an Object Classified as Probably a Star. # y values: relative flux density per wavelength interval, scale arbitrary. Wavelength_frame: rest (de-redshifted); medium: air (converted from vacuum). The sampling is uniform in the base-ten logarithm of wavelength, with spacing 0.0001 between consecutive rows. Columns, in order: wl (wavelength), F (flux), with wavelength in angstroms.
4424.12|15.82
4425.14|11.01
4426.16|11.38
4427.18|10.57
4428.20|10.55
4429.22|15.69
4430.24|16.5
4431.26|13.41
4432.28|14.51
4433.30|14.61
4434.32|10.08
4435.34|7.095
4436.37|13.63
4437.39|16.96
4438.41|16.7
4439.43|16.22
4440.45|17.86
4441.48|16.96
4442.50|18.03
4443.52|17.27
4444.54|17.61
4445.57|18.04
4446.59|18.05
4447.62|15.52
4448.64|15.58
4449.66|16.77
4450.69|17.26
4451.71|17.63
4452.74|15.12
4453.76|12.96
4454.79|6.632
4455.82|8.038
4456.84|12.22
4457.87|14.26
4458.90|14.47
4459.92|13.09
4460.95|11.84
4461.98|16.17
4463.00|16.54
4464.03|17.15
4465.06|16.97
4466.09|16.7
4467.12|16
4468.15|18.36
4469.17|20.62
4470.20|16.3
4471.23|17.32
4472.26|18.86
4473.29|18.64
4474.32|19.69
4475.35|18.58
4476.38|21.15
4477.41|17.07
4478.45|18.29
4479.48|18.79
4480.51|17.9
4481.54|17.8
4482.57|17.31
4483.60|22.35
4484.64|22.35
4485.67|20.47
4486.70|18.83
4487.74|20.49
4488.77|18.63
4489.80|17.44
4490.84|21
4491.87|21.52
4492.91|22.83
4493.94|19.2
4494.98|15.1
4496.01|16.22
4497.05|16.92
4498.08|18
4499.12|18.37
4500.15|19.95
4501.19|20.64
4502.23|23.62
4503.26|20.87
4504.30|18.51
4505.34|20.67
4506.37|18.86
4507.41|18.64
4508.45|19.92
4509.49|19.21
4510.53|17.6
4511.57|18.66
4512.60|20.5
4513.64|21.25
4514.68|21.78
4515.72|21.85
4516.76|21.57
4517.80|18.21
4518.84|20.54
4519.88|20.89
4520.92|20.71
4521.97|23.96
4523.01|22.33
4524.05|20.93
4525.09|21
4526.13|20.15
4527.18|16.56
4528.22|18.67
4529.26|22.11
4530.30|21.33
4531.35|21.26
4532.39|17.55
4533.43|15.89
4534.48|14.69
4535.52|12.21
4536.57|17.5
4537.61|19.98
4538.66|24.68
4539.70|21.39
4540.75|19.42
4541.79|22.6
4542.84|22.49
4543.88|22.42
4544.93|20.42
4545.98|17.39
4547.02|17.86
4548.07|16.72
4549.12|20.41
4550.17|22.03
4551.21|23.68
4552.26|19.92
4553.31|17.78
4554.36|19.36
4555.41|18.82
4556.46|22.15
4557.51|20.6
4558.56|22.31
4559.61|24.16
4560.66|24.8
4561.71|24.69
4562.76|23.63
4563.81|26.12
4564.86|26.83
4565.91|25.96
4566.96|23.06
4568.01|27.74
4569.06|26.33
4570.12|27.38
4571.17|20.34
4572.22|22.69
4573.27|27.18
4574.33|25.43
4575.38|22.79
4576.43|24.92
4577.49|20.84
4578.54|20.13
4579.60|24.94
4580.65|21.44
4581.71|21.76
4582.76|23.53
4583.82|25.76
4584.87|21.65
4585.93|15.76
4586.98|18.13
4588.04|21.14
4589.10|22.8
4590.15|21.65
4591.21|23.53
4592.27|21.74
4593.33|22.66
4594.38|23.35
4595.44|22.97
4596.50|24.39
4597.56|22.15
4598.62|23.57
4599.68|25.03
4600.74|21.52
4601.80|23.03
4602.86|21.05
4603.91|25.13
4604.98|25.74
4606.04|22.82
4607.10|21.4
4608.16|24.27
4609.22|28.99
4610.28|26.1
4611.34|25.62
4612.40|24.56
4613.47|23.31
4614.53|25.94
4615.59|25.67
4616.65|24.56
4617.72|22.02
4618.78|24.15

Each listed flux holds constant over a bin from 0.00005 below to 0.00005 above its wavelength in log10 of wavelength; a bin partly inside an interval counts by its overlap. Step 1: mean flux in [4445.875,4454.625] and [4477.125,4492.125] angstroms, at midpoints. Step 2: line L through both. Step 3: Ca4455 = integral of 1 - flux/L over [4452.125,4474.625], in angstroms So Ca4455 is 2.5 angstroms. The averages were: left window 15.8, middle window 15.3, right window 19.3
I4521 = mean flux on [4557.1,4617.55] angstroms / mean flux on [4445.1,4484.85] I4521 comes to 1.42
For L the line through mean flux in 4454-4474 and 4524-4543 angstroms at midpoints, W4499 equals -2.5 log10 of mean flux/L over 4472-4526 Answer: -0.14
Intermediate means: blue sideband 15.3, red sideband 19.4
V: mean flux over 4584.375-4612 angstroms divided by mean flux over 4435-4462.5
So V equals 1.54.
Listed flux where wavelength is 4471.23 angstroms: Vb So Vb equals 17.32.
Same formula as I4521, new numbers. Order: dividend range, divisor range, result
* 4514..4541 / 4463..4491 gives 1.07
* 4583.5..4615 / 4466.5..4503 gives 1.22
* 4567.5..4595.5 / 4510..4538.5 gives 1.16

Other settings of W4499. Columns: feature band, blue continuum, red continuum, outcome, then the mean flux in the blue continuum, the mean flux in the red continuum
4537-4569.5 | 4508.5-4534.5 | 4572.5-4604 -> -0.040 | 20.1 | 22.6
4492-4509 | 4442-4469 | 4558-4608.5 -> -0.066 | 15.4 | 23.3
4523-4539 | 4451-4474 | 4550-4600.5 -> 0.050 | 15.3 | 22.9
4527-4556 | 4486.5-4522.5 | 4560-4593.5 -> 0.112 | 19.8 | 23.4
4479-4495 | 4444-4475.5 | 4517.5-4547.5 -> -0.134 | 15.9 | 19.8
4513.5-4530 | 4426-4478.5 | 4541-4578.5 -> -0.037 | 15.5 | 22.6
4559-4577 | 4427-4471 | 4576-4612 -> -0.160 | 15.1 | 22.9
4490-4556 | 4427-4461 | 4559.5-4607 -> -0.017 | 14.5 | 23.4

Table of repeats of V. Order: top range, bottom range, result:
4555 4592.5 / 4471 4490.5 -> 1.21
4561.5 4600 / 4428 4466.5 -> 1.57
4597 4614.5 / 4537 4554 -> 1.17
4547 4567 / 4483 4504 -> 1.12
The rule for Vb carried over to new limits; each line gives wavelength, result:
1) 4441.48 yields 16.96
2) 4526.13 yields 20.15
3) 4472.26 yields 18.86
